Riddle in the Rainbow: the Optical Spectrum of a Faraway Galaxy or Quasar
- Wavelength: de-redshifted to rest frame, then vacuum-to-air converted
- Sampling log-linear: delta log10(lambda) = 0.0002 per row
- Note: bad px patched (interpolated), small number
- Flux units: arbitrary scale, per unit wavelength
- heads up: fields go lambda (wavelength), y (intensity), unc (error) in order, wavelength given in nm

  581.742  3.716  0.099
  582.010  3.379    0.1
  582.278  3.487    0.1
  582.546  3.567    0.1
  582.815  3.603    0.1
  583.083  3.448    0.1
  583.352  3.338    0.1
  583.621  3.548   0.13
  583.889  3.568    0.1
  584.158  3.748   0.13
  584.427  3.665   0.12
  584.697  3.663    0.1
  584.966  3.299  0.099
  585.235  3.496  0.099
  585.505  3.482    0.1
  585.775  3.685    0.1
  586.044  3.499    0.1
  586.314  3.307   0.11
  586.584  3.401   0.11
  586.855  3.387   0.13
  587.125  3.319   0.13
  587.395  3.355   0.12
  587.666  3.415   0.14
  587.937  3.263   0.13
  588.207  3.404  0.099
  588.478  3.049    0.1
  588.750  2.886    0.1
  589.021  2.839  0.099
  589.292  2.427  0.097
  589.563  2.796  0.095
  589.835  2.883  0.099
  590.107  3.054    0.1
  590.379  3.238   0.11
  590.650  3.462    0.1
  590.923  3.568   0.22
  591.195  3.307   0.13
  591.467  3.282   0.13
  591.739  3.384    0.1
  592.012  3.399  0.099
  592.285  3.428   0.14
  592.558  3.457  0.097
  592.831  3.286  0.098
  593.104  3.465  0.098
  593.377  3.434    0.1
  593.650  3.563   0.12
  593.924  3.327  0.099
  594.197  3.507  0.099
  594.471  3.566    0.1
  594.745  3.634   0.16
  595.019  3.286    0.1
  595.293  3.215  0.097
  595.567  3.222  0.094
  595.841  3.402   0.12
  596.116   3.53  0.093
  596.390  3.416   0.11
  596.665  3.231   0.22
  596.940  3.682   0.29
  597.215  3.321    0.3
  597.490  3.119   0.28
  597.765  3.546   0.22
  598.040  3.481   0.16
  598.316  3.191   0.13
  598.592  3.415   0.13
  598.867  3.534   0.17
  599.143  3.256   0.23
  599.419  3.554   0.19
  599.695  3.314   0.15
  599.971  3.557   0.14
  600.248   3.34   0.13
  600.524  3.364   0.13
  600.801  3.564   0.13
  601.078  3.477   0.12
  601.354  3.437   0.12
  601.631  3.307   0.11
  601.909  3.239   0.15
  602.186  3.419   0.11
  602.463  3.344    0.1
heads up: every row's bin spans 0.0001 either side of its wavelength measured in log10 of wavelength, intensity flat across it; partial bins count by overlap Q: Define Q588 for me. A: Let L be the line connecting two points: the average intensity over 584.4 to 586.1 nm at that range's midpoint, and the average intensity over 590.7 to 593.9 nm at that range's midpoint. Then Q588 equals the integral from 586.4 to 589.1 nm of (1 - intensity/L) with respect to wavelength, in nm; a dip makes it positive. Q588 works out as 0.19 nm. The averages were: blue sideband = 3.54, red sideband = 3.41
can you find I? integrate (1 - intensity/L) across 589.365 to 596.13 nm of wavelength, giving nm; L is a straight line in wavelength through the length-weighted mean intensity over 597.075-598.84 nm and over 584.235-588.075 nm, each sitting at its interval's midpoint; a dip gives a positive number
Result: 0.12 nm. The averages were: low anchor 3.45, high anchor 3.36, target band 3.34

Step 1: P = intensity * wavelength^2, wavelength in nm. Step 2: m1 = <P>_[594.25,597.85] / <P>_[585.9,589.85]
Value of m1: 1.1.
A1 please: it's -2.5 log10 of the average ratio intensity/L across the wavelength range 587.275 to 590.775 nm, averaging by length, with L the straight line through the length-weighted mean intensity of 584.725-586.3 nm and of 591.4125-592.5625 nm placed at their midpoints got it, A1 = 0.12 mag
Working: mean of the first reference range 3.49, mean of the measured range 3.08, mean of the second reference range 3.39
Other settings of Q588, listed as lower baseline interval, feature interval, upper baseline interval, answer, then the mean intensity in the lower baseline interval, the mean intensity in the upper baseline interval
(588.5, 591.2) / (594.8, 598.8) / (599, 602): -0.12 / 3.03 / 3.4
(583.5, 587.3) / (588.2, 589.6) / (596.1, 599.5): 0.25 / 3.5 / 3.4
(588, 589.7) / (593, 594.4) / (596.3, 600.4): -0.13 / 2.92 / 3.4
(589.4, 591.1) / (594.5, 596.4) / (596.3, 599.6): -0.04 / 3.16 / 3.39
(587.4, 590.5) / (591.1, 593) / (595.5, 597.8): -0.11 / 3.03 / 3.38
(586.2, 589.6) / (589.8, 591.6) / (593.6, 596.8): -0.02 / 3.15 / 3.4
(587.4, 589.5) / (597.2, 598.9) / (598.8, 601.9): -0.01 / 3.05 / 3.42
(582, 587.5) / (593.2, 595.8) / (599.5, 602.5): 0.02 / 3.49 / 3.4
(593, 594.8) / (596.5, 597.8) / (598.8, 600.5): 0.03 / 3.49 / 3.42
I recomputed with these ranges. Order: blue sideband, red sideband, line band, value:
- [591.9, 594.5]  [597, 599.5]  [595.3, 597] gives 0.01 nm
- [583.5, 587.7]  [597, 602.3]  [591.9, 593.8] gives 0.01 nm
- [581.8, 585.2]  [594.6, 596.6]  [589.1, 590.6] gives 0.23 nm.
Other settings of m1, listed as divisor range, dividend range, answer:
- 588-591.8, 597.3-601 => 1.13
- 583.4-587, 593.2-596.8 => 1.00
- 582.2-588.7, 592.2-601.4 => 1.03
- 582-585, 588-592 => 0.90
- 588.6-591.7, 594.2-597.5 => 1.13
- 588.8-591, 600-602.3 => 1.17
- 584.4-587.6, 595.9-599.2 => 1.02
